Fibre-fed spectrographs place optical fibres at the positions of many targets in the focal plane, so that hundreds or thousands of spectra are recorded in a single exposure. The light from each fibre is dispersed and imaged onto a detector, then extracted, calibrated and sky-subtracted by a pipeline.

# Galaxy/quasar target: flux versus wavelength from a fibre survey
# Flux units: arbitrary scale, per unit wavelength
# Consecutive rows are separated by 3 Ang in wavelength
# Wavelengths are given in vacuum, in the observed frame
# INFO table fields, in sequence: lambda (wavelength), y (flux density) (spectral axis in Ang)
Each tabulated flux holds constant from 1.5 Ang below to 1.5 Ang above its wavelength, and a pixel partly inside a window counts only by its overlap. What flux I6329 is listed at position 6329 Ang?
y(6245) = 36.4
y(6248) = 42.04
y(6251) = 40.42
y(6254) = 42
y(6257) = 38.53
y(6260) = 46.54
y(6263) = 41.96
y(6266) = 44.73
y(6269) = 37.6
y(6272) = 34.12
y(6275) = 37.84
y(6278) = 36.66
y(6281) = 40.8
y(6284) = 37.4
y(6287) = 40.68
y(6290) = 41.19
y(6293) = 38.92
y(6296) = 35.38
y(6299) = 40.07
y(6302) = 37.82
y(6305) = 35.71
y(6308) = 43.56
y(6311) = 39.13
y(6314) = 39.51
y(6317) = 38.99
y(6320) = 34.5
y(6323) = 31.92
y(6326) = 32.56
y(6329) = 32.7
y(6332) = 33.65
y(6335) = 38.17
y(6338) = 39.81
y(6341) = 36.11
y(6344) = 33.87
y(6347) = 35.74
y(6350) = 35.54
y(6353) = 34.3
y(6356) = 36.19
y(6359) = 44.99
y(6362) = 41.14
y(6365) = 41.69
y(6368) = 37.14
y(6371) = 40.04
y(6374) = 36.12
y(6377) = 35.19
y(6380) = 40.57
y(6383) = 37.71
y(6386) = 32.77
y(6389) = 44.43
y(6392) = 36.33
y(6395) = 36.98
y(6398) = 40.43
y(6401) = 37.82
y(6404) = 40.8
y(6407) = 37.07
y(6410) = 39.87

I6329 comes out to 32.7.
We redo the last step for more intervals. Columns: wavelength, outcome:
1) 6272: 34.12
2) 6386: 32.77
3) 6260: 46.54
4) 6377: 35.19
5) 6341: 36.11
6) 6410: 39.87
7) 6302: 37.82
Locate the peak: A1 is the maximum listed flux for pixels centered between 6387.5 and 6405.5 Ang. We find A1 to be 44.43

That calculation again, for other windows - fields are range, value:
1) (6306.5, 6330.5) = 43.56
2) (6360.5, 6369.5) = 41.69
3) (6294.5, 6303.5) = 40.07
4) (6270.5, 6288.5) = 40.8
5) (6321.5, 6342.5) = 39.81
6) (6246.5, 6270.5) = 46.54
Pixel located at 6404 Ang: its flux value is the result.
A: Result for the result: 40.8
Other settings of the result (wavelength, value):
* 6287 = 40.68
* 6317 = 38.99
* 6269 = 37.6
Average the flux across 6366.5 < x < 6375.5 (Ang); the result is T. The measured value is 37.8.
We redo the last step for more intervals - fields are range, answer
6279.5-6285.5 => 39.1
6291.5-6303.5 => 38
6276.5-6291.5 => 39.3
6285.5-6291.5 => 40.9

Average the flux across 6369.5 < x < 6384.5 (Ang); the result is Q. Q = 37.9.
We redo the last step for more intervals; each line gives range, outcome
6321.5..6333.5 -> 32.7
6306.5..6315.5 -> 40.7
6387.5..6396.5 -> 39.2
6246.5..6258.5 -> 40.7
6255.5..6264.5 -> 42.3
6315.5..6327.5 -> 34.5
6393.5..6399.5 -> 38.7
